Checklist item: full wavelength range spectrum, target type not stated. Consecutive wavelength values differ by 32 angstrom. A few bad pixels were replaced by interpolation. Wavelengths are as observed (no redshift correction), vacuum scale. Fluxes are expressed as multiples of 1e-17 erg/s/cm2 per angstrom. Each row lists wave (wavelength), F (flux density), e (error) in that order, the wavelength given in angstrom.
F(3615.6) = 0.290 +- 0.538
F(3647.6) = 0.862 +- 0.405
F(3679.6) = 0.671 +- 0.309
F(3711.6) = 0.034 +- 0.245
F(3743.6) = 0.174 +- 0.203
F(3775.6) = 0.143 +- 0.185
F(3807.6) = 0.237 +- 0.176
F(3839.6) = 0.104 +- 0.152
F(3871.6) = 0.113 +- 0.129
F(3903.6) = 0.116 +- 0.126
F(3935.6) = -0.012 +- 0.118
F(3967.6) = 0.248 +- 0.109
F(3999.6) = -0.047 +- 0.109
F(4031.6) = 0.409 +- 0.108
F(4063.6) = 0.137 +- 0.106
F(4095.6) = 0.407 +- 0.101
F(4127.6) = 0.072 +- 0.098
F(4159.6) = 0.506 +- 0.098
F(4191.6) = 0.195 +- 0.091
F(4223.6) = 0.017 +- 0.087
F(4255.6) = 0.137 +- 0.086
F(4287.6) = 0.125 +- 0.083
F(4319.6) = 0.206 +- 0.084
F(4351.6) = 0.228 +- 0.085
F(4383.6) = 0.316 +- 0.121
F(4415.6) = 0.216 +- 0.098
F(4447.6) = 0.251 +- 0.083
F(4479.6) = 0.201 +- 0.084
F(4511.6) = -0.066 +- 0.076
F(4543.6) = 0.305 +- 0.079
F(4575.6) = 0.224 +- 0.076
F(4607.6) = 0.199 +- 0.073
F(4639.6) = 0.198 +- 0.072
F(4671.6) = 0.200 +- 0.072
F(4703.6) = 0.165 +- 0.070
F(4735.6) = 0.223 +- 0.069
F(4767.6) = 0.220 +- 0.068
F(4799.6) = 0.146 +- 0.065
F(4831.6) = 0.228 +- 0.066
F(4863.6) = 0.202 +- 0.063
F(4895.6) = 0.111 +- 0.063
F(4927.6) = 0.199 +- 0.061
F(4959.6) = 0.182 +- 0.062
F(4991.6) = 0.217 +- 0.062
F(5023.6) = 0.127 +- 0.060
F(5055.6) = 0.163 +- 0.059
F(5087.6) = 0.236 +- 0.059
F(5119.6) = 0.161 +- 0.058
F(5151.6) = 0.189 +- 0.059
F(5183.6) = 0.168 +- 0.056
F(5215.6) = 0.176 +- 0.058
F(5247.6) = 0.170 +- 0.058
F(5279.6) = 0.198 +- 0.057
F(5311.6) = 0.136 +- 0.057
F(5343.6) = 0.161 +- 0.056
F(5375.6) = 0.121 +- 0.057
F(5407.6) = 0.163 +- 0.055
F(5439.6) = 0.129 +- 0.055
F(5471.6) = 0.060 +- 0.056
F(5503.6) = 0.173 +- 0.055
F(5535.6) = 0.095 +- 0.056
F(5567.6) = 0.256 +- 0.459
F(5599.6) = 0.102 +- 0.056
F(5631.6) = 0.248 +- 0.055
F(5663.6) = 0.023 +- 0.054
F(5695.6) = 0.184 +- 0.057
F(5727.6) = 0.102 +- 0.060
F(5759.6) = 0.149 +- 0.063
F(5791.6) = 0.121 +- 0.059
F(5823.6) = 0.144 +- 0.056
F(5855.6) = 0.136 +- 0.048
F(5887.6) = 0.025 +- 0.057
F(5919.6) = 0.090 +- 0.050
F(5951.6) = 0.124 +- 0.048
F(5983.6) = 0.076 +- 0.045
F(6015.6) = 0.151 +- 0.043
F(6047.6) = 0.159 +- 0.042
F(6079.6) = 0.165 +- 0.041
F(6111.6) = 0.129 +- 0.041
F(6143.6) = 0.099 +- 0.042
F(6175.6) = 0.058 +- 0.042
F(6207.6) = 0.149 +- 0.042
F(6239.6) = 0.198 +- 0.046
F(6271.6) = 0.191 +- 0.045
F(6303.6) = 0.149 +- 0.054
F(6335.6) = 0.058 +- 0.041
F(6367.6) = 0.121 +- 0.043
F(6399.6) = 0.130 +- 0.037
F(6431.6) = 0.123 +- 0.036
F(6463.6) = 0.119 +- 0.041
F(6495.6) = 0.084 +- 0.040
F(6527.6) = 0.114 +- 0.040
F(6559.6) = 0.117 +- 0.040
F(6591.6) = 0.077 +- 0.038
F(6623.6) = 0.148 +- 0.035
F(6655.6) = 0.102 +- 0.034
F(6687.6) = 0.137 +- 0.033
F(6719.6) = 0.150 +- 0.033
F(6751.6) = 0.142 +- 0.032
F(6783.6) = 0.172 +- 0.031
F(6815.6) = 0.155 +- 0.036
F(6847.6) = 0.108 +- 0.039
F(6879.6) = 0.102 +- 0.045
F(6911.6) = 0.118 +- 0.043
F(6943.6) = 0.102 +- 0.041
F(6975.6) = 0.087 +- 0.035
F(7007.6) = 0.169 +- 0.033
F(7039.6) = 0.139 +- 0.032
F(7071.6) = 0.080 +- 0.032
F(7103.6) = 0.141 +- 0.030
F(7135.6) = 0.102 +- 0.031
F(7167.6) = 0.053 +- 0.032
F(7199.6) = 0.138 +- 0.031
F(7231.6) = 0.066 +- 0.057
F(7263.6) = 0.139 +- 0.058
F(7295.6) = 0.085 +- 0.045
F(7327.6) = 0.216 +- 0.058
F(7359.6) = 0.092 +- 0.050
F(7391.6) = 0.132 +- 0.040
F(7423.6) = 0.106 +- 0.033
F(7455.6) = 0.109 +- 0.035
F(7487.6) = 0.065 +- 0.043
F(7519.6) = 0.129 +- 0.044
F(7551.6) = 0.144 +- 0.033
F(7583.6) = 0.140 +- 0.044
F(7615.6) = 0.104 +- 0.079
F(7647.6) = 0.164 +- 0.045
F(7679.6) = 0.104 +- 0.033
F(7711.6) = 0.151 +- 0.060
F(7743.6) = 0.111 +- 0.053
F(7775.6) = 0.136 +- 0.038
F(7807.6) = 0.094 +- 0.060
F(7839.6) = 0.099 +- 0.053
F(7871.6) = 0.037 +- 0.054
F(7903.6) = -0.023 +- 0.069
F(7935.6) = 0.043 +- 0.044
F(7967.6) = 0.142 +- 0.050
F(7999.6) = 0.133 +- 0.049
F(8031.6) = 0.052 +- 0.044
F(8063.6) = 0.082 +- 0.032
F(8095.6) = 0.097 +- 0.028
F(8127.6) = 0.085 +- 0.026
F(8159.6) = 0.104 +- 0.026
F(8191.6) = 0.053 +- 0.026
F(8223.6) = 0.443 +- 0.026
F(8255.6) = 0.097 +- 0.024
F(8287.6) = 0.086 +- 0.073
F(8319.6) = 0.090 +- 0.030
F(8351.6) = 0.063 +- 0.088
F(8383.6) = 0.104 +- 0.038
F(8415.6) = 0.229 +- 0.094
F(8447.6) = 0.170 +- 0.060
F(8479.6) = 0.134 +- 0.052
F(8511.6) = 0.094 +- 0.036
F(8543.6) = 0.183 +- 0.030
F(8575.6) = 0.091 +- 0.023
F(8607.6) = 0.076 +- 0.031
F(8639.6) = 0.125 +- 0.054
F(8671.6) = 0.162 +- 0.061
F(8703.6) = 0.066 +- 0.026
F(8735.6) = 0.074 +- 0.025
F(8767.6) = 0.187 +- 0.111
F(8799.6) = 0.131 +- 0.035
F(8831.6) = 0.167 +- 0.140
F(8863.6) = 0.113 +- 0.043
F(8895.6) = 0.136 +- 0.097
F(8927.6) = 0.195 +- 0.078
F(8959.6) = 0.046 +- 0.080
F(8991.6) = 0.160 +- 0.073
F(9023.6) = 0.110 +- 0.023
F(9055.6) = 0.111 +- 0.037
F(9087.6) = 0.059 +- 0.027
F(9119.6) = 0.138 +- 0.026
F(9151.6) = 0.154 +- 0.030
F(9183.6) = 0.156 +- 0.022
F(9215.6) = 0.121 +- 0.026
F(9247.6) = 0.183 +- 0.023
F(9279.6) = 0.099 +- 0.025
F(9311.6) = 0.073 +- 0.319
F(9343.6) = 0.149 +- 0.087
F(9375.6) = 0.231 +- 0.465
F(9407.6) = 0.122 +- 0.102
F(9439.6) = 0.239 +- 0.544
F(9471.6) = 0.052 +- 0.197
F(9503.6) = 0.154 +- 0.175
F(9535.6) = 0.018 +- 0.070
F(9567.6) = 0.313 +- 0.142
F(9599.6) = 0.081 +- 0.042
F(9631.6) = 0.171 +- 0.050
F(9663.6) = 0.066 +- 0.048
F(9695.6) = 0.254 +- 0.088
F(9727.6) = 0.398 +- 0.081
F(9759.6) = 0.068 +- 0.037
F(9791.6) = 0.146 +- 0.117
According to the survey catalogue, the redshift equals 1.20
